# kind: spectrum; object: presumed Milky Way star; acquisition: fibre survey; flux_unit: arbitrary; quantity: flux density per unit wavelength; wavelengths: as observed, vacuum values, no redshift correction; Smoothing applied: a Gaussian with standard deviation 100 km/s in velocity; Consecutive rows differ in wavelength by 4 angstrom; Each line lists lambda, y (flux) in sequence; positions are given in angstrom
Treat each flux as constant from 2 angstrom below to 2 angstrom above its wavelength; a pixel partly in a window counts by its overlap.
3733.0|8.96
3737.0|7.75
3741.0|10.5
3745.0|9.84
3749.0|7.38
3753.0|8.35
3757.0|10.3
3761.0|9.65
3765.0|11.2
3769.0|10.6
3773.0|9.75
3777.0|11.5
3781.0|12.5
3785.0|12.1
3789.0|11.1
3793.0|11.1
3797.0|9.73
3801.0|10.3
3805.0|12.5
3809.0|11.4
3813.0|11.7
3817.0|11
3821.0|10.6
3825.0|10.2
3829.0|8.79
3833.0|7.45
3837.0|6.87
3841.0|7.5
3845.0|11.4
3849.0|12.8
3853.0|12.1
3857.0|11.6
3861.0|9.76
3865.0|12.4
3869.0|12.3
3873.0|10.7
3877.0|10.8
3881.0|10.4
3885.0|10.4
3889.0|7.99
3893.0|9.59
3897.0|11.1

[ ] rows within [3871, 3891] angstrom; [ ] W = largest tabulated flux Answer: 10.8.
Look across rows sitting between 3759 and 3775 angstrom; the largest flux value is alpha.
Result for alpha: 11.2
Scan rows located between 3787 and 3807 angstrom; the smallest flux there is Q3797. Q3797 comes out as 9.73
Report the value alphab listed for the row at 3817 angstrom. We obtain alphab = 11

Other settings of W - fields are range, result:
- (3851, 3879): 12.4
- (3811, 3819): 11.7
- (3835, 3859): 12.8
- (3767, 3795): 12.5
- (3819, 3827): 10.6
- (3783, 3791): 12.1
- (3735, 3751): 10.5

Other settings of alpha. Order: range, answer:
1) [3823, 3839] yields 10.2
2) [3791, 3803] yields 11.1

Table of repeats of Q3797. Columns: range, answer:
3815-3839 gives 6.87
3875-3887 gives 10.4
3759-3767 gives 9.65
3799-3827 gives 10.2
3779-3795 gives 11.1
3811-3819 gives 11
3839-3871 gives 7.5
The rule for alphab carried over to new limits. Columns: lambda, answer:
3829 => 8.79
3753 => 8.35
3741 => 10.5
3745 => 9.84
